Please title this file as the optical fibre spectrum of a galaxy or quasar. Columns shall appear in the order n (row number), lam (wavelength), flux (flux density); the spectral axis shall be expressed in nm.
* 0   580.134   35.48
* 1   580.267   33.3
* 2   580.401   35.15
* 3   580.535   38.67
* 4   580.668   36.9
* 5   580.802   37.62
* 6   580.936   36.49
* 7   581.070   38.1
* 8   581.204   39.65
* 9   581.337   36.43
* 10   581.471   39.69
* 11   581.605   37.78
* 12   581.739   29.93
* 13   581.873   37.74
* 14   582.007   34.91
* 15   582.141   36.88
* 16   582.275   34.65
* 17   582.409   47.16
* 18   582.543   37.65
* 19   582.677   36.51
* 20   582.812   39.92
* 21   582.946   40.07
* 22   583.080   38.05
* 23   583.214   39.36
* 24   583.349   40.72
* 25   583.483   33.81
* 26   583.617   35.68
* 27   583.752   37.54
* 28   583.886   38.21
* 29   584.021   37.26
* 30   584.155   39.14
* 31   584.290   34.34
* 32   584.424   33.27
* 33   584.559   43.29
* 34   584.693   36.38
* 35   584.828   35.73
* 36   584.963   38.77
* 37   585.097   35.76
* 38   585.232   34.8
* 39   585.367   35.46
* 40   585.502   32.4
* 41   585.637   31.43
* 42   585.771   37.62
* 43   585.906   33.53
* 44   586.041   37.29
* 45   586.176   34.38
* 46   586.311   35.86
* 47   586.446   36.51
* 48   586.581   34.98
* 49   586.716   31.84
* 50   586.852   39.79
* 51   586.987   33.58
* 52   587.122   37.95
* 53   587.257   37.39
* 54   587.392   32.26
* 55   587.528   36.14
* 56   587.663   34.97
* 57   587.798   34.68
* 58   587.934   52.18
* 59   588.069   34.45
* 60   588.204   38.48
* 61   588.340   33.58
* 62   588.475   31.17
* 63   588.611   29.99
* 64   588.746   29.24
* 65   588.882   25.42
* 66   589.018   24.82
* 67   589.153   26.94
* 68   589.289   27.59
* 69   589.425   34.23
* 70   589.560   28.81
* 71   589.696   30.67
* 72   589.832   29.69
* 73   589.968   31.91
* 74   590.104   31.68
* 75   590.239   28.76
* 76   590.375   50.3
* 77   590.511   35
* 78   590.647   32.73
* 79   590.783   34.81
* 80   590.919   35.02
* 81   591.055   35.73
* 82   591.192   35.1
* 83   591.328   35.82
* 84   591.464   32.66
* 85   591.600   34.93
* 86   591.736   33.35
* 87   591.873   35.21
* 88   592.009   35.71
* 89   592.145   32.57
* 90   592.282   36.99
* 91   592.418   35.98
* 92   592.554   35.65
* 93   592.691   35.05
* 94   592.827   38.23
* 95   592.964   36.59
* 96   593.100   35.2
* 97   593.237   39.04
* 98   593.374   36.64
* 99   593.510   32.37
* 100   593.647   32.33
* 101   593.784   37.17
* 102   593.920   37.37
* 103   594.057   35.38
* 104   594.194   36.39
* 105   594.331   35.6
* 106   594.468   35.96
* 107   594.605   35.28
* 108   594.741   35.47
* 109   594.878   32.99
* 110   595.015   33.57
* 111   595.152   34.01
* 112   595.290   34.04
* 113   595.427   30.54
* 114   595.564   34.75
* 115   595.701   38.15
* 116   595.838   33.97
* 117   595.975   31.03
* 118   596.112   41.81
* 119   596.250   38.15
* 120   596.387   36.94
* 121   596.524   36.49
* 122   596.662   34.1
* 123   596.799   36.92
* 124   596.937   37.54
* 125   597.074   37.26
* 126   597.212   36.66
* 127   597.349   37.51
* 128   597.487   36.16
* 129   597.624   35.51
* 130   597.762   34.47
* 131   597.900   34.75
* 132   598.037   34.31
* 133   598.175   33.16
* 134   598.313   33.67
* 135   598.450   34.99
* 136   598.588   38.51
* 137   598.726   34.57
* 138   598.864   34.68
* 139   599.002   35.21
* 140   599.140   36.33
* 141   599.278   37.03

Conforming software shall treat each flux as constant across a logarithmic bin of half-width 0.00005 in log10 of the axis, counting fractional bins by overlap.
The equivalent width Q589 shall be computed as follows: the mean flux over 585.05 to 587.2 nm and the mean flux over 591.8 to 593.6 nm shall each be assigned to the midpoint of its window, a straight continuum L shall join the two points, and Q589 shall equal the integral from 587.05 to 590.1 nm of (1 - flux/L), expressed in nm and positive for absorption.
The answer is 0.22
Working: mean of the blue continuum 35.2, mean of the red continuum 35.7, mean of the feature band 32.8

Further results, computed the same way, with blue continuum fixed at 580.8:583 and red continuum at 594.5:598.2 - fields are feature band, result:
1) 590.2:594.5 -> 0.05 nm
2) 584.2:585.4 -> 0.02 nm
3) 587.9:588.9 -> 0.07 nm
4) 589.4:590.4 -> 0.11 nm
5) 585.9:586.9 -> 0.04 nm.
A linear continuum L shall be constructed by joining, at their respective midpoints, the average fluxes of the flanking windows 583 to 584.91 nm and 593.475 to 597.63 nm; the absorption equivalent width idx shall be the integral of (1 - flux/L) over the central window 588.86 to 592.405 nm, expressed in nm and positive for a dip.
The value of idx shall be 0.31 nm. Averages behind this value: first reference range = 37.4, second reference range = 35.6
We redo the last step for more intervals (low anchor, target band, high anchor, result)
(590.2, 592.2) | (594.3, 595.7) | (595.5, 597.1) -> 0.07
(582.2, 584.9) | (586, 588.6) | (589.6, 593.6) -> 0.03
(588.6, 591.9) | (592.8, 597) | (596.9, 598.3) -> -0.14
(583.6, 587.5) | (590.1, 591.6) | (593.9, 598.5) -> 0.01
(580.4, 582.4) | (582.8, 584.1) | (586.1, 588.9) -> -0.06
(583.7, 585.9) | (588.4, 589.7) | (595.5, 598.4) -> 0.26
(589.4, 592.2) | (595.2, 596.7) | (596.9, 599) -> -0.01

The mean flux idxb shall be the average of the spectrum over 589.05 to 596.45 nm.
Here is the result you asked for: 34.6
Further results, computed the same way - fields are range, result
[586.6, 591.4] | 33.8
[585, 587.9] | 35.4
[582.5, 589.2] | 35.6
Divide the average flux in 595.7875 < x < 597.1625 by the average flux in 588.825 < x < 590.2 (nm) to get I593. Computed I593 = 1.25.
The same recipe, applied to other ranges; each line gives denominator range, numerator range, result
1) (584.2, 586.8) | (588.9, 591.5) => 0.92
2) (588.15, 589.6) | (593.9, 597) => 1.18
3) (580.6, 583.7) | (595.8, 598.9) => 0.95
